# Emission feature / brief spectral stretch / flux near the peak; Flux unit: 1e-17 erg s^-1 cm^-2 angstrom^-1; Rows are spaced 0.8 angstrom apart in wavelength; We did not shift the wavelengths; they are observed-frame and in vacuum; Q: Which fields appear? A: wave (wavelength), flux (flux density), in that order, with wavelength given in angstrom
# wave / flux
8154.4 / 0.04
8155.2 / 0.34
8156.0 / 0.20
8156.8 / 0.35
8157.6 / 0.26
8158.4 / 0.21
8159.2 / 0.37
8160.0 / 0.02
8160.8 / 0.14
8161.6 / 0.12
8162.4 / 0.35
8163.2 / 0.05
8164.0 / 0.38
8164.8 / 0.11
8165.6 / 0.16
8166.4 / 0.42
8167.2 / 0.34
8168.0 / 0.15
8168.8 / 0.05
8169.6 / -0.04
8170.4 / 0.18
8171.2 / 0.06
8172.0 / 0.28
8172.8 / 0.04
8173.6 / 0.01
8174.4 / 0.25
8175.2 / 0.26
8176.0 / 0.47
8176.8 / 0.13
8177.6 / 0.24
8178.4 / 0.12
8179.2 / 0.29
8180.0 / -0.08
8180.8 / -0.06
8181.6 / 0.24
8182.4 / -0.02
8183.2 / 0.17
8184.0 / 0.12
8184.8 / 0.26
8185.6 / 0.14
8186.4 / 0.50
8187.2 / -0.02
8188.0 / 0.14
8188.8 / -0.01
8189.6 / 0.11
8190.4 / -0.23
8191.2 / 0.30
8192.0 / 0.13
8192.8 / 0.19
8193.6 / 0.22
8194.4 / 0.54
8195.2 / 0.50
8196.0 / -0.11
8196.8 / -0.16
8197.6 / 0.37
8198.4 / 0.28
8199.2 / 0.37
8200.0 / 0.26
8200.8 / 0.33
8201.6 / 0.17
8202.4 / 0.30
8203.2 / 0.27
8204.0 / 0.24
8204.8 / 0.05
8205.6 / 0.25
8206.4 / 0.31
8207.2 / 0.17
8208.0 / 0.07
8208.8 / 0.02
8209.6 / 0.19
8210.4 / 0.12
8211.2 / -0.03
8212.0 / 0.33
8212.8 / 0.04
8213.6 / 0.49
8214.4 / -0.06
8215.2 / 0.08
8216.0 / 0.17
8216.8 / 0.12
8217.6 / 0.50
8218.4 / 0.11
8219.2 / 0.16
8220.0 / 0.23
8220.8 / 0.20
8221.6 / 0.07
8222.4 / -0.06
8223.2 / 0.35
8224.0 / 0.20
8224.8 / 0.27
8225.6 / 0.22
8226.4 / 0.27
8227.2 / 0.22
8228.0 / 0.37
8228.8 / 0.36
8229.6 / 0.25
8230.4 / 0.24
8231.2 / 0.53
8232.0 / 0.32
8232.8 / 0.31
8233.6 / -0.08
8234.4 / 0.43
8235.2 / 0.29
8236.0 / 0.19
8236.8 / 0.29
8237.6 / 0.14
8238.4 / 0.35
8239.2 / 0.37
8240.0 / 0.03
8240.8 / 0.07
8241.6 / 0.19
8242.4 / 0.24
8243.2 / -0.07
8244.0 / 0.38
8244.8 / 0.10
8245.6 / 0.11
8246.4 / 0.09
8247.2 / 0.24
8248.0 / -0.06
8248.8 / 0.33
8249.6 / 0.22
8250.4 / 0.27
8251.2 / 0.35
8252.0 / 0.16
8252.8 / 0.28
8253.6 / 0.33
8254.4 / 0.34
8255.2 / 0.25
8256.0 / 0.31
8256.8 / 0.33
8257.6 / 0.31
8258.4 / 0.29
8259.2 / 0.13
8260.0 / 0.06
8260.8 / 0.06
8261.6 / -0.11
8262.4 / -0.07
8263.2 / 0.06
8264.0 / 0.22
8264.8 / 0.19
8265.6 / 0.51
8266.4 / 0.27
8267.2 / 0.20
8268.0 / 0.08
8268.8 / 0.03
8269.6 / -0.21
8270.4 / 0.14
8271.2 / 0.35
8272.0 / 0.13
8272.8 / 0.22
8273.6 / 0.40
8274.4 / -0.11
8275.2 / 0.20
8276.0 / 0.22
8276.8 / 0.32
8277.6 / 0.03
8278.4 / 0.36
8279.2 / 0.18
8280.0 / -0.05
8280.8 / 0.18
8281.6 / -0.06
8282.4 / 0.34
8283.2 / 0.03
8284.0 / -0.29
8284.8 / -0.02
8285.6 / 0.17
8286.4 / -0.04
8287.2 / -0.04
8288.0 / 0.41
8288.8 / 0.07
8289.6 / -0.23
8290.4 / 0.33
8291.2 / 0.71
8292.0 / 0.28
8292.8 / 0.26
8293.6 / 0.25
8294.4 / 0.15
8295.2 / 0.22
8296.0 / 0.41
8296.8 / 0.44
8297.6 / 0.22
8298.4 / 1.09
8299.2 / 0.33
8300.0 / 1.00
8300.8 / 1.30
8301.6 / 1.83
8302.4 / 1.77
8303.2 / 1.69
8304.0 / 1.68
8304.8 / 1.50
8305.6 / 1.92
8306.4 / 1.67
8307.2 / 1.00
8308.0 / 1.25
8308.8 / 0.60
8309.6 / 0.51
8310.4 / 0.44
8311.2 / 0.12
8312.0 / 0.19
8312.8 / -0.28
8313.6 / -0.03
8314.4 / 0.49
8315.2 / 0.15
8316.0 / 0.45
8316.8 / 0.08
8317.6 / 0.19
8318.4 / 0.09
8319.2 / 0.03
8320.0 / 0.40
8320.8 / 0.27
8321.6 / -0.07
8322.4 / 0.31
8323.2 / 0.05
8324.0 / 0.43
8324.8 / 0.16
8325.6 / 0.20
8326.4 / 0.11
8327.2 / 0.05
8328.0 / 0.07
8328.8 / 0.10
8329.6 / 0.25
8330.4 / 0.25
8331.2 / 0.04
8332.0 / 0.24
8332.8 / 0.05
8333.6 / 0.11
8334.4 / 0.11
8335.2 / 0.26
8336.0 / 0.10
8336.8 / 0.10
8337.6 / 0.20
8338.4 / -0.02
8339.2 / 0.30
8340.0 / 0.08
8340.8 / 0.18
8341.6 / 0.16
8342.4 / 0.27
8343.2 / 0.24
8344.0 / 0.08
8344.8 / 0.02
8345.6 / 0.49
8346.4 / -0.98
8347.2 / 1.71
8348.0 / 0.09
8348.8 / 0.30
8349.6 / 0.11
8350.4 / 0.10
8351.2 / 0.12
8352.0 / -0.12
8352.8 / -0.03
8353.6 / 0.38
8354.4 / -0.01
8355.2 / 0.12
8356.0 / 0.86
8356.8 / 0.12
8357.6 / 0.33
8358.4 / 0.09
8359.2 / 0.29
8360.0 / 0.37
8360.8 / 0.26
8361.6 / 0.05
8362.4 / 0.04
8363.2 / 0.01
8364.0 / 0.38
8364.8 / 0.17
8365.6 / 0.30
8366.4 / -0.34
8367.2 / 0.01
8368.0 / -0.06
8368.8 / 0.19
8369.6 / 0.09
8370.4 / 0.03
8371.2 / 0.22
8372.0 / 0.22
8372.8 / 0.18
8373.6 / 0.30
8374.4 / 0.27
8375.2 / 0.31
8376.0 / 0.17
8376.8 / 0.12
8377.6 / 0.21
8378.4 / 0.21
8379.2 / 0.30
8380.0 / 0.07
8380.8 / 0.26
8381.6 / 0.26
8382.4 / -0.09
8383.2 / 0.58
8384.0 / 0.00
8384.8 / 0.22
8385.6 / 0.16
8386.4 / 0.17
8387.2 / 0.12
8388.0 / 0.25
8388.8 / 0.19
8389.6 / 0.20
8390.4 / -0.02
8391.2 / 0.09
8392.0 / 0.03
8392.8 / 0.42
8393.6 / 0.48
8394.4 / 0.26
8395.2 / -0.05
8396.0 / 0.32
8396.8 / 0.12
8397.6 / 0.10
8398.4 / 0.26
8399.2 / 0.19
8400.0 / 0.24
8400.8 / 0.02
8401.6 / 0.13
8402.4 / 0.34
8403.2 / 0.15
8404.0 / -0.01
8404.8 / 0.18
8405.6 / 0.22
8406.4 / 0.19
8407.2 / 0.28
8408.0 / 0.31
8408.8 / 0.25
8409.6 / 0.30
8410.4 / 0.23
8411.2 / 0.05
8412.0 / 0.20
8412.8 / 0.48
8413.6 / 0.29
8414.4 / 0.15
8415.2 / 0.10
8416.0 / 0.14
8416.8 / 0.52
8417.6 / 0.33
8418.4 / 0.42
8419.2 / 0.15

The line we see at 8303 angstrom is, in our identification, H-beta 4861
